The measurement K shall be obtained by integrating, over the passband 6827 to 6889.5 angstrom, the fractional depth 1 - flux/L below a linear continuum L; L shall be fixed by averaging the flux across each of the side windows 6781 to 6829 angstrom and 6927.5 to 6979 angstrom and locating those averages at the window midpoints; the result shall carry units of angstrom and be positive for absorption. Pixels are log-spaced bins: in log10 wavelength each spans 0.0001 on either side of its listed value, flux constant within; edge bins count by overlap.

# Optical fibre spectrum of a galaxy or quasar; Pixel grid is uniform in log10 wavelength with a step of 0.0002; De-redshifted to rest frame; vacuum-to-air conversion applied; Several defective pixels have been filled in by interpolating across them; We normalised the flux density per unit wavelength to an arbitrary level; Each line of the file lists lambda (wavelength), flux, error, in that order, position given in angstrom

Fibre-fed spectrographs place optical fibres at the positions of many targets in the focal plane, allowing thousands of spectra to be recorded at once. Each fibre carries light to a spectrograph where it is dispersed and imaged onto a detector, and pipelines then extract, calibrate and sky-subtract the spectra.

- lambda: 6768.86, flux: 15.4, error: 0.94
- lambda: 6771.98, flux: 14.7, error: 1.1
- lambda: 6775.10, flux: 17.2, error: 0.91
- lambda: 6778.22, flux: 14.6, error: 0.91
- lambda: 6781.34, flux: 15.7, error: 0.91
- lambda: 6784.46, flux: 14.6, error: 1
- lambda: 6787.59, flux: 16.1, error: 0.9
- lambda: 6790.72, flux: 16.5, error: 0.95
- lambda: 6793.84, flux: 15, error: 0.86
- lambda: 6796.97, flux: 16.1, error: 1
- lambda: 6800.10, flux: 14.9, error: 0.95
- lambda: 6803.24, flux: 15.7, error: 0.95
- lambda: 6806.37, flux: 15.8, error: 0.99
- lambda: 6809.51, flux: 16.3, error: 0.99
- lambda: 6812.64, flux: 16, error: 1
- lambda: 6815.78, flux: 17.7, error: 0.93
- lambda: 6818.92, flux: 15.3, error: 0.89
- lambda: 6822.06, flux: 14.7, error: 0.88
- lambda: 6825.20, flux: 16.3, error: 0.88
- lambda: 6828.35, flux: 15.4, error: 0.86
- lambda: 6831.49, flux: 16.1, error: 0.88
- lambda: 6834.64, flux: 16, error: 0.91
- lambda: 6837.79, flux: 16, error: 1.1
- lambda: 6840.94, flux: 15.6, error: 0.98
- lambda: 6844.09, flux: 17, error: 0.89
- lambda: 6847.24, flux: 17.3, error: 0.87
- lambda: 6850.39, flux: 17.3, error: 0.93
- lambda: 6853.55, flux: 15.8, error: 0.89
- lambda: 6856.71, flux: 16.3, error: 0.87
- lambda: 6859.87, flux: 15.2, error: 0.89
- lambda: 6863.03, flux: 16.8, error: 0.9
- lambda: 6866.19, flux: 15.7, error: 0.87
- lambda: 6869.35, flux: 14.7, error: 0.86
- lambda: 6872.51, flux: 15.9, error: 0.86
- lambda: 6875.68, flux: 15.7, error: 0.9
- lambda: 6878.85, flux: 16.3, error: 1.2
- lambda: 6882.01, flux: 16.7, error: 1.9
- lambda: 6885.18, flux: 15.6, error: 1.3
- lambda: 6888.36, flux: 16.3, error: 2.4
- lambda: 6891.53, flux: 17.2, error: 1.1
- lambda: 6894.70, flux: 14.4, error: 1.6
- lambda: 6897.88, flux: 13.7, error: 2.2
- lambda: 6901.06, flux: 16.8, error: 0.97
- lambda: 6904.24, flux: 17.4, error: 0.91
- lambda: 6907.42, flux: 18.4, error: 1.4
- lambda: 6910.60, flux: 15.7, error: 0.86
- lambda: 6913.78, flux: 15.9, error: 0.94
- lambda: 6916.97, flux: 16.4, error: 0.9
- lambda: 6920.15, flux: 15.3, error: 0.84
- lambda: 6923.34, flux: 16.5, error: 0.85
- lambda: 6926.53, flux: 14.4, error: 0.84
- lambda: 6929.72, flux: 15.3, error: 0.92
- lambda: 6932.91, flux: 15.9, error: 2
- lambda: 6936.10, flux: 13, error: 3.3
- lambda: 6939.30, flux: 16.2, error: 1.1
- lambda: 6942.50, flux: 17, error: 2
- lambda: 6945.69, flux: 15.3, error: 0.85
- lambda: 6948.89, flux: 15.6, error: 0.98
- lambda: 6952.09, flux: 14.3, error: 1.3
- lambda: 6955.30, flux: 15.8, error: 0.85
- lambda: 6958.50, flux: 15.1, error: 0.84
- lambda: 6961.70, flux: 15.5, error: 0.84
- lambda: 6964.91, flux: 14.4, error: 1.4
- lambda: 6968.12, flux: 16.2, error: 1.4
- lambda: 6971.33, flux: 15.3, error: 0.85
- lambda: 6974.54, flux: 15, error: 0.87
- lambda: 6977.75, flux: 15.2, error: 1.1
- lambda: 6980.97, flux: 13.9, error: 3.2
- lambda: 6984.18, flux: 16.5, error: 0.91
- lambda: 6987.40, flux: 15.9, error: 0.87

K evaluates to -1.9 angstrom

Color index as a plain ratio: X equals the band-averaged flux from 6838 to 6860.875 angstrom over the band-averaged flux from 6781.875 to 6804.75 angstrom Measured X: 1.05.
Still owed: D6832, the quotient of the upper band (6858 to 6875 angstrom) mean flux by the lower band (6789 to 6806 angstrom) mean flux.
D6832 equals 1.00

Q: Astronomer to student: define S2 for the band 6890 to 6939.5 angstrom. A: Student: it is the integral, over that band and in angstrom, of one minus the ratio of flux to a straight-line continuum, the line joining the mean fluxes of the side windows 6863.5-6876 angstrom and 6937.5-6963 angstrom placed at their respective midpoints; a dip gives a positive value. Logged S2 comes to -0.56 angstrom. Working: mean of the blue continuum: 15.6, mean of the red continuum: 15.6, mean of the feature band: 15.8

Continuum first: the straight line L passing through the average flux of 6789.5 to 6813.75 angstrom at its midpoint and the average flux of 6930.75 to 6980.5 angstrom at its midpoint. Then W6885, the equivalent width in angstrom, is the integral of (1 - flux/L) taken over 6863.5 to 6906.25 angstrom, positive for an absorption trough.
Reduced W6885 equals -1.1 angstrom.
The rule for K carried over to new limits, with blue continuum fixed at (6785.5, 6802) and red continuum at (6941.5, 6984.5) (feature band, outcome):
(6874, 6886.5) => -0.48 angstrom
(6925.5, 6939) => 0.50 angstrom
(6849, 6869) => -0.70 angstrom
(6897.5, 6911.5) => -1.12 angstrom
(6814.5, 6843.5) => -0.59 angstrom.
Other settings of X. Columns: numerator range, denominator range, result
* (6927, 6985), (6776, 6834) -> 0.97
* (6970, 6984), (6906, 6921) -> 0.92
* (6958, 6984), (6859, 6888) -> 0.95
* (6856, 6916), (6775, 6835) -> 1.02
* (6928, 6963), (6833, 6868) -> 0.94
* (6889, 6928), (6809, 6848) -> 0.99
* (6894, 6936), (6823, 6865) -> 0.97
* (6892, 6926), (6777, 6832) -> 1.02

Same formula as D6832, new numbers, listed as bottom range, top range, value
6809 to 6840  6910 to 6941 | 0.97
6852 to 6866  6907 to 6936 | 0.98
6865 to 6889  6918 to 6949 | 0.98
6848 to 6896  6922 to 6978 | 0.96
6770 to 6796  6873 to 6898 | 1.02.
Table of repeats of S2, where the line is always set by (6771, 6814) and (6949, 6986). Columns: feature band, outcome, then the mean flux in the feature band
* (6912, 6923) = -0.42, 15.9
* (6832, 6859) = -1.45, 16.4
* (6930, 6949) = -0.23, 15.5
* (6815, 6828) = -0.20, 15.8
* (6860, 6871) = -0.13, 15.7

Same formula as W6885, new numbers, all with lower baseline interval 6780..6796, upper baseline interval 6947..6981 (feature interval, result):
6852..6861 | -0.2 angstrom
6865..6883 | -0.5 angstrom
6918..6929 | -0.1 angstrom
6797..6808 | 0.0 angstrom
